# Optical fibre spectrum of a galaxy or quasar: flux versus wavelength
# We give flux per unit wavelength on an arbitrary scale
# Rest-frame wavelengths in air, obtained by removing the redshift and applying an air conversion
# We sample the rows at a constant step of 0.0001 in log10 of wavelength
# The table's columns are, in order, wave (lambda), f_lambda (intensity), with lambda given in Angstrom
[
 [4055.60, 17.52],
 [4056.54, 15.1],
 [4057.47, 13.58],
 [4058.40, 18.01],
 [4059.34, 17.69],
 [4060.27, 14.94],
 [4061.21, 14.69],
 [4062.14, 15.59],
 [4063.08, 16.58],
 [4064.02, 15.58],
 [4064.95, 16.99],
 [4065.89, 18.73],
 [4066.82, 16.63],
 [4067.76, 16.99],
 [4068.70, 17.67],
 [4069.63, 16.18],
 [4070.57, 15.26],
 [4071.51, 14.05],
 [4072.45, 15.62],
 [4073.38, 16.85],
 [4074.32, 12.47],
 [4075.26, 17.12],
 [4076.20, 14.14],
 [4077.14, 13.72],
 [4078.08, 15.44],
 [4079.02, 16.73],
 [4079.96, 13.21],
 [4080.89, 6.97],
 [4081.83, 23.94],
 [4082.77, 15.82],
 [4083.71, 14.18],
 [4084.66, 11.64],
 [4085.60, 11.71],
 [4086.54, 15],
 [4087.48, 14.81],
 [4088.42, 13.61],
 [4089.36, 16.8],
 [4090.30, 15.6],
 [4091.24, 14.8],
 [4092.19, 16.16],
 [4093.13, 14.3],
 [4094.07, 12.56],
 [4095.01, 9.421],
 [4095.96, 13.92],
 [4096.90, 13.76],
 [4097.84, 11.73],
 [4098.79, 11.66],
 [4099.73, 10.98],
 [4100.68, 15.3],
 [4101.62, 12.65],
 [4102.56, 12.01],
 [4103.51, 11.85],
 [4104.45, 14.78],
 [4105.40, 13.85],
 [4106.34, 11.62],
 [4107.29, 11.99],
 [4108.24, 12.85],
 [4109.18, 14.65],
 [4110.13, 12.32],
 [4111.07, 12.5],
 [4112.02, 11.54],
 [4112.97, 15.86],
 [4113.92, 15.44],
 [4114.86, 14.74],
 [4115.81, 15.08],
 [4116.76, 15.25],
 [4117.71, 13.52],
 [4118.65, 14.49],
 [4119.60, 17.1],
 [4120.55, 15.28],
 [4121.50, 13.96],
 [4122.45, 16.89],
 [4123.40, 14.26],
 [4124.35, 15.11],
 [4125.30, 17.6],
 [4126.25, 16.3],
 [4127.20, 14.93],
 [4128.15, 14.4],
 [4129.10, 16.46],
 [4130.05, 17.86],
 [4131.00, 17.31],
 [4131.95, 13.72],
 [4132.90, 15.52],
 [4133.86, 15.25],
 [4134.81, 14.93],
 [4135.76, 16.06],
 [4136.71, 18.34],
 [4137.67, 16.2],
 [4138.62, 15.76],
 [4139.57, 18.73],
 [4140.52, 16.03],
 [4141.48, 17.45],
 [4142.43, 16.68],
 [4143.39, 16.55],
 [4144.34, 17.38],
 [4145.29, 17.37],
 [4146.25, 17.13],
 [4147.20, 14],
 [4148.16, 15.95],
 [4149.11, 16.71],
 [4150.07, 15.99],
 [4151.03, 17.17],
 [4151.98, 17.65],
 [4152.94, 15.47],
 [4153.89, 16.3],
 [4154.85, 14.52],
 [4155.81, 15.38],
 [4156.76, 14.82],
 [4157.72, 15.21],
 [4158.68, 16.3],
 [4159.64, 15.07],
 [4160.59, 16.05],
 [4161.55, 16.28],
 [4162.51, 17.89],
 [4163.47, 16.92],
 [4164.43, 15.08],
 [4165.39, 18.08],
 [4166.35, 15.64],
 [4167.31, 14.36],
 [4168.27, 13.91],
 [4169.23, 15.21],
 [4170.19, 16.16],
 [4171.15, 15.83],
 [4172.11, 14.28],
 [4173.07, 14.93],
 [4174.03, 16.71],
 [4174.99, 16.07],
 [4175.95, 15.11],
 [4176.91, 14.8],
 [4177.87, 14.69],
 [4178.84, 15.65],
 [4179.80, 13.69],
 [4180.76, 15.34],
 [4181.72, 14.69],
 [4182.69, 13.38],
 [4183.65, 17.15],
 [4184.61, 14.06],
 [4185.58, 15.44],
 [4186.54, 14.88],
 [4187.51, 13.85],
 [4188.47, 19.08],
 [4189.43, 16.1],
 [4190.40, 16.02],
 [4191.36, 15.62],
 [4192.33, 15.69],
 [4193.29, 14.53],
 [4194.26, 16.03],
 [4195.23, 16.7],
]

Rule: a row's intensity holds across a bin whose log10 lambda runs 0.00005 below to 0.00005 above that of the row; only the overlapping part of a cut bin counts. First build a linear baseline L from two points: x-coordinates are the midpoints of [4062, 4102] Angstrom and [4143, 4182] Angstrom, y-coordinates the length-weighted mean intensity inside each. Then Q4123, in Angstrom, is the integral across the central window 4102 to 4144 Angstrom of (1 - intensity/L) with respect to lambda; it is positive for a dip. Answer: 0.52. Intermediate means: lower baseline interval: 14.7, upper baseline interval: 15.8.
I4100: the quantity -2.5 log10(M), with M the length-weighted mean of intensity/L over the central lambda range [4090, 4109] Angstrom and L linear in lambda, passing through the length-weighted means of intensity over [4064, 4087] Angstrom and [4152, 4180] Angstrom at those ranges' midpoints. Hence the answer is 0.175 mag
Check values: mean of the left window 15.3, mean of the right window 15.6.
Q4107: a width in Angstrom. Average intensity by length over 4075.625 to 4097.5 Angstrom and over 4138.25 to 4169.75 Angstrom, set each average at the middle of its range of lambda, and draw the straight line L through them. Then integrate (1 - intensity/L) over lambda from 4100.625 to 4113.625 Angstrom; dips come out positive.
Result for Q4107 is 1.5 Angstrom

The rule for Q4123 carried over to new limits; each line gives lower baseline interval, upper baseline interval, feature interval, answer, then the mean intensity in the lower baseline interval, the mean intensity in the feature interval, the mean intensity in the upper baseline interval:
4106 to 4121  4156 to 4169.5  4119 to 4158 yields -3.1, 14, 16.1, 15.8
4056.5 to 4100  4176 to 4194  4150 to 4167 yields -1.0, 14.9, 16.1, 15.3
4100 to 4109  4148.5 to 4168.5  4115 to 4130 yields -1.5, 13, 15.4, 16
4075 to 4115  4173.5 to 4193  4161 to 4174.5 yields -0.6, 13.8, 15.8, 15.4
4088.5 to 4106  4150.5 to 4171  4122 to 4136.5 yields -1.1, 13.4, 15.8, 15.9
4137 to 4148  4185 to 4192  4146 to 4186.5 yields 1.6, 16.7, 15.6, 15.8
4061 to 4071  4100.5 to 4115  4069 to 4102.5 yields 1.7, 16.5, 14.2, 13.3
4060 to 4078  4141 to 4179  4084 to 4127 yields 5.1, 15.8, 13.9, 15.9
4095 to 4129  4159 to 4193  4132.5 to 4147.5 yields -1.9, 14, 16.5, 15.5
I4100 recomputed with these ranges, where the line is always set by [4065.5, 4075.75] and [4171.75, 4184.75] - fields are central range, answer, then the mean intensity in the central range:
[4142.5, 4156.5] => -0.061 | 16.2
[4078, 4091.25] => 0.094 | 14.7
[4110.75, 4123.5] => 0.066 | 14.7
